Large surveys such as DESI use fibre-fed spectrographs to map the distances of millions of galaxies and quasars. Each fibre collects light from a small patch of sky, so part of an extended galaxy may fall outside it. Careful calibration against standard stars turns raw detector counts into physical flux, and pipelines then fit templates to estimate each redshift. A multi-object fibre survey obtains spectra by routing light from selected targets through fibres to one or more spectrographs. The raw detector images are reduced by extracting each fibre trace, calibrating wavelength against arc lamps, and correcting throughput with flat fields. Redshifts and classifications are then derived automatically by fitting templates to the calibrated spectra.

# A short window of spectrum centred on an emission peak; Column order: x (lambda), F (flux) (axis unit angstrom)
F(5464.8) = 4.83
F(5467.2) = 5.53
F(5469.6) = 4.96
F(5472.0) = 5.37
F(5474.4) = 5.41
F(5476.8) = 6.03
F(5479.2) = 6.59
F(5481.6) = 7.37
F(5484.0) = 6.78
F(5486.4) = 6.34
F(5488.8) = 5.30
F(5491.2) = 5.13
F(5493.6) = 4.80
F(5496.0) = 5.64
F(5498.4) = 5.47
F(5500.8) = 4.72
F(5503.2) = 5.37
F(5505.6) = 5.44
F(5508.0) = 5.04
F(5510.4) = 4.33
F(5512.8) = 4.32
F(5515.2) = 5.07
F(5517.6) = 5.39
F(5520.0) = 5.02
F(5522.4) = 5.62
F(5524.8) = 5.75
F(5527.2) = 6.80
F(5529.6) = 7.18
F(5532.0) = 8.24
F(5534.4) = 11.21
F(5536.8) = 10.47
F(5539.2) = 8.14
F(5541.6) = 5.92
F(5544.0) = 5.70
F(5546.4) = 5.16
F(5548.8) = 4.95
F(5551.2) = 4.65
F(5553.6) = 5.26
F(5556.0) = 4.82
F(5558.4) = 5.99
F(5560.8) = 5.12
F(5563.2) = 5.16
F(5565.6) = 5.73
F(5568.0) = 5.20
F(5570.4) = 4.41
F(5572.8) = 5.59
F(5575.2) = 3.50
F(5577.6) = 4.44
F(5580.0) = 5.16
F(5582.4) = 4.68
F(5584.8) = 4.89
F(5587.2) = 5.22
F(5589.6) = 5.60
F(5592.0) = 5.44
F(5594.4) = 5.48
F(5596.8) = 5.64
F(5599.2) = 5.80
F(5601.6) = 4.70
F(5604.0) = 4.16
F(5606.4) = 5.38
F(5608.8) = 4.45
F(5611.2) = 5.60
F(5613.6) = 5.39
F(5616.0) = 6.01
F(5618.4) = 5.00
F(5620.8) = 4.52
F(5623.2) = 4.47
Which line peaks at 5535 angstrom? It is [O III]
